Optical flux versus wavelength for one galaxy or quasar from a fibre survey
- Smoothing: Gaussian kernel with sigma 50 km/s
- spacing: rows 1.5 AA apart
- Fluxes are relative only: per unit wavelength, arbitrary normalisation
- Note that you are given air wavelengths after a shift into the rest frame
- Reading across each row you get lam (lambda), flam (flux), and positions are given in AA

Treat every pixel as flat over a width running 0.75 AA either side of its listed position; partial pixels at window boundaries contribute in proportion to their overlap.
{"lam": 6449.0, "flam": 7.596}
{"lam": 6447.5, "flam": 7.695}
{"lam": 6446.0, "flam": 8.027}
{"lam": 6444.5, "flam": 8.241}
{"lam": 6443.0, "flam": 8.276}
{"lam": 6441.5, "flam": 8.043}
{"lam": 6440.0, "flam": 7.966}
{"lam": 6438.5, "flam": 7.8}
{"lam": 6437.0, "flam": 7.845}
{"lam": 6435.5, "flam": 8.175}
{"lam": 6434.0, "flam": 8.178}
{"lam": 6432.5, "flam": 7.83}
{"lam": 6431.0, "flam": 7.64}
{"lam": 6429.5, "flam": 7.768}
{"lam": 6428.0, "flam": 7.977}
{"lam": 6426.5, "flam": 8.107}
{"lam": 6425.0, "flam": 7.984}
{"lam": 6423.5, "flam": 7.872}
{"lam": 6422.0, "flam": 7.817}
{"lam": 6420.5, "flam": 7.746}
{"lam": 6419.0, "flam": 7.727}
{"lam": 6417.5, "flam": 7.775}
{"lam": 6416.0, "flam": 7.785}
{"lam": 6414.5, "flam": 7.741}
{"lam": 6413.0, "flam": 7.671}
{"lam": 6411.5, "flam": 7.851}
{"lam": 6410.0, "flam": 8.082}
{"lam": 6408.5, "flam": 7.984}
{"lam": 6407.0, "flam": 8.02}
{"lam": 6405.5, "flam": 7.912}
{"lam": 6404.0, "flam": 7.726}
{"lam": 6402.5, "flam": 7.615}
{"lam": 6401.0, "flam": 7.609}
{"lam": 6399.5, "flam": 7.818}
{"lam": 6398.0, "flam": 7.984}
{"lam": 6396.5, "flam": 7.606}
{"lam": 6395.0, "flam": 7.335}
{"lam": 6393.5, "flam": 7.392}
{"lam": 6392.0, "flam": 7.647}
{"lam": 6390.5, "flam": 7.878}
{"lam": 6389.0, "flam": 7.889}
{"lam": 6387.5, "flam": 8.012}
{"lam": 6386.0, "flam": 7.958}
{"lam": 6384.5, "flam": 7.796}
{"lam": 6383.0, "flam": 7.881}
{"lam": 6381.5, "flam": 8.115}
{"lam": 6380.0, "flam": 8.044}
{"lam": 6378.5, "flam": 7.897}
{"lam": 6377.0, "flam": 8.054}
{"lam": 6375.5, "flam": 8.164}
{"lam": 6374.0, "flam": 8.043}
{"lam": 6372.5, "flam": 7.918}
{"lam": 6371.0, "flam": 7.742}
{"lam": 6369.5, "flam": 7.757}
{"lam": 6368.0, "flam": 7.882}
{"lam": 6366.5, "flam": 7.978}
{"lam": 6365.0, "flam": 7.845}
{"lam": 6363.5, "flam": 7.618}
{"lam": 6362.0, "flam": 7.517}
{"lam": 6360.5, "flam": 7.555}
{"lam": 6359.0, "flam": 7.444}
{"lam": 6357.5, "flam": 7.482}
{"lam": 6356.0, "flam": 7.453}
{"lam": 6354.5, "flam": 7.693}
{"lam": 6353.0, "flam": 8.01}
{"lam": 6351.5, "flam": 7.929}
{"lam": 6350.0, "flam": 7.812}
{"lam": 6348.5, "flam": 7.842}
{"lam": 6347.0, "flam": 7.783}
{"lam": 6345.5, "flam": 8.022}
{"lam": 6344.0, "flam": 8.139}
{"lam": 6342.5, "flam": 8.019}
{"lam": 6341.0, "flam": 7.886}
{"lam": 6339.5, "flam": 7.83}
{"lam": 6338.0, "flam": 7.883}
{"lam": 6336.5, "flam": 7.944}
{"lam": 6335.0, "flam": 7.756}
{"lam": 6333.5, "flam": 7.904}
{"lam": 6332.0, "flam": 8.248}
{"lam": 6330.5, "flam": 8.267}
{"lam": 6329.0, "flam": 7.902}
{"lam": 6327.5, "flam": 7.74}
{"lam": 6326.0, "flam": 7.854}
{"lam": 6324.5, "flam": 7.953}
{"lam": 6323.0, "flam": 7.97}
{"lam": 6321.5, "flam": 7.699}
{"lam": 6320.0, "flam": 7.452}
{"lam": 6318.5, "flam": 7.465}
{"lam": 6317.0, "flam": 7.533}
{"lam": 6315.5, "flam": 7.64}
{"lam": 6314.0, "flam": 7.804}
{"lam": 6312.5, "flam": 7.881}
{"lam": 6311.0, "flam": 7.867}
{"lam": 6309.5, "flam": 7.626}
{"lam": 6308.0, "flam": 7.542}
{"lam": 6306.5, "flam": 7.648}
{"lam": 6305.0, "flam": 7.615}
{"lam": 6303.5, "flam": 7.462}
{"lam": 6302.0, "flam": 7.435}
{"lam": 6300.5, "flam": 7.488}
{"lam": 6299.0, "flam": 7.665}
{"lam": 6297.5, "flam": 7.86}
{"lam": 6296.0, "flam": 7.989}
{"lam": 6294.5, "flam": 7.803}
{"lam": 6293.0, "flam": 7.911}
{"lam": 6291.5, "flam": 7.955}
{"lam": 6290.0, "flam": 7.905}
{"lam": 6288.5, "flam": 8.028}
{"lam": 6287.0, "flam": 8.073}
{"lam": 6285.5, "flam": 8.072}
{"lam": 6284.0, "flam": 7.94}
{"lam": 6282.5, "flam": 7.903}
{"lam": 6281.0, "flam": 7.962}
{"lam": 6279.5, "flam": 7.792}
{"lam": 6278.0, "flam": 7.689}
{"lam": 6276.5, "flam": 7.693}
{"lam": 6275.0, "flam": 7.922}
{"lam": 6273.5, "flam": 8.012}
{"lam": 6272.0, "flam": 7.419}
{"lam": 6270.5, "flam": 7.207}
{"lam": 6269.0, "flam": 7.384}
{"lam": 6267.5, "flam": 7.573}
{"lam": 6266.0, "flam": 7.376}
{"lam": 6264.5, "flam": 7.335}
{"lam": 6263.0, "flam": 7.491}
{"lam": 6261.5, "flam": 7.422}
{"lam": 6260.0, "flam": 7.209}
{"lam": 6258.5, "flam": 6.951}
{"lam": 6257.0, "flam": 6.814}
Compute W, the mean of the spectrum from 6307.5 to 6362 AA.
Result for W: 7.8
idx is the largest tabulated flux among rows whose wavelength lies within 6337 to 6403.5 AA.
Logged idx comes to 8.164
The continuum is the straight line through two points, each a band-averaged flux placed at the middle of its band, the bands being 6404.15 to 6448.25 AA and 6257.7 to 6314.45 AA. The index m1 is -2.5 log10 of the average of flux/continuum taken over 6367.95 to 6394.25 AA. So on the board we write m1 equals -0.01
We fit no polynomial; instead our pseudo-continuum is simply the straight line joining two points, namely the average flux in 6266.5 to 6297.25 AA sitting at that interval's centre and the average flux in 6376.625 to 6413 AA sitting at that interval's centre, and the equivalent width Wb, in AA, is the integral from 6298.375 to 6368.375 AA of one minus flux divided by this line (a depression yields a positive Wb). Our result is 0.5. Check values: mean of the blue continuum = 7.81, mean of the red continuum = 7.83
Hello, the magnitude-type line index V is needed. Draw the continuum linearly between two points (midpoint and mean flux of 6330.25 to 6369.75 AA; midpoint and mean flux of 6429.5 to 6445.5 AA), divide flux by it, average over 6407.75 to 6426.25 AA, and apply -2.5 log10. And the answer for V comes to 0.01 mag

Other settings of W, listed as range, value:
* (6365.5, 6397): 7.86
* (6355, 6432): 7.81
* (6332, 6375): 7.82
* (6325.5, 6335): 7.97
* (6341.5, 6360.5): 7.79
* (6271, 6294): 7.88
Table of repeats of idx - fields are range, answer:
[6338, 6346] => 8.139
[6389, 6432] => 8.107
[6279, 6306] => 8.073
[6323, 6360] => 8.267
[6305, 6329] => 7.97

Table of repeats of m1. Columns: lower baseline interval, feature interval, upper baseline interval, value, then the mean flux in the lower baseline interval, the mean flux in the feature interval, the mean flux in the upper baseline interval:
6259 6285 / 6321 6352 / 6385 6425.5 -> -0.032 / 7.61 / 7.92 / 7.79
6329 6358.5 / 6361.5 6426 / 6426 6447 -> 0.015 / 7.89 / 7.83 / 7.99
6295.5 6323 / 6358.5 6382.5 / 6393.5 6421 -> -0.018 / 7.65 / 7.85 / 7.77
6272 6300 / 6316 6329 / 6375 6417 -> 0.021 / 7.88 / 7.72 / 7.84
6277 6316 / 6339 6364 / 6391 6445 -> 0.007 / 7.79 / 7.77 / 7.85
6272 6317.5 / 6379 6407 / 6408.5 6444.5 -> 0.011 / 7.79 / 7.8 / 7.91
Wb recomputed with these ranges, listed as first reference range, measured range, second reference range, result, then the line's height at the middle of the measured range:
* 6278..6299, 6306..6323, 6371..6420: 0.51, 7.9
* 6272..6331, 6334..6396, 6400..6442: 0.03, 7.83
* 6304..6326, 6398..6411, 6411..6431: -0.08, 7.8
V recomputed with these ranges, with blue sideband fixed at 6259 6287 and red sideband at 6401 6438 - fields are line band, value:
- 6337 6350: -0.02 mag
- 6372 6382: -0.03 mag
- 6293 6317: 0.00 mag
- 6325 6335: -0.03 mag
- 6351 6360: 0.01 mag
